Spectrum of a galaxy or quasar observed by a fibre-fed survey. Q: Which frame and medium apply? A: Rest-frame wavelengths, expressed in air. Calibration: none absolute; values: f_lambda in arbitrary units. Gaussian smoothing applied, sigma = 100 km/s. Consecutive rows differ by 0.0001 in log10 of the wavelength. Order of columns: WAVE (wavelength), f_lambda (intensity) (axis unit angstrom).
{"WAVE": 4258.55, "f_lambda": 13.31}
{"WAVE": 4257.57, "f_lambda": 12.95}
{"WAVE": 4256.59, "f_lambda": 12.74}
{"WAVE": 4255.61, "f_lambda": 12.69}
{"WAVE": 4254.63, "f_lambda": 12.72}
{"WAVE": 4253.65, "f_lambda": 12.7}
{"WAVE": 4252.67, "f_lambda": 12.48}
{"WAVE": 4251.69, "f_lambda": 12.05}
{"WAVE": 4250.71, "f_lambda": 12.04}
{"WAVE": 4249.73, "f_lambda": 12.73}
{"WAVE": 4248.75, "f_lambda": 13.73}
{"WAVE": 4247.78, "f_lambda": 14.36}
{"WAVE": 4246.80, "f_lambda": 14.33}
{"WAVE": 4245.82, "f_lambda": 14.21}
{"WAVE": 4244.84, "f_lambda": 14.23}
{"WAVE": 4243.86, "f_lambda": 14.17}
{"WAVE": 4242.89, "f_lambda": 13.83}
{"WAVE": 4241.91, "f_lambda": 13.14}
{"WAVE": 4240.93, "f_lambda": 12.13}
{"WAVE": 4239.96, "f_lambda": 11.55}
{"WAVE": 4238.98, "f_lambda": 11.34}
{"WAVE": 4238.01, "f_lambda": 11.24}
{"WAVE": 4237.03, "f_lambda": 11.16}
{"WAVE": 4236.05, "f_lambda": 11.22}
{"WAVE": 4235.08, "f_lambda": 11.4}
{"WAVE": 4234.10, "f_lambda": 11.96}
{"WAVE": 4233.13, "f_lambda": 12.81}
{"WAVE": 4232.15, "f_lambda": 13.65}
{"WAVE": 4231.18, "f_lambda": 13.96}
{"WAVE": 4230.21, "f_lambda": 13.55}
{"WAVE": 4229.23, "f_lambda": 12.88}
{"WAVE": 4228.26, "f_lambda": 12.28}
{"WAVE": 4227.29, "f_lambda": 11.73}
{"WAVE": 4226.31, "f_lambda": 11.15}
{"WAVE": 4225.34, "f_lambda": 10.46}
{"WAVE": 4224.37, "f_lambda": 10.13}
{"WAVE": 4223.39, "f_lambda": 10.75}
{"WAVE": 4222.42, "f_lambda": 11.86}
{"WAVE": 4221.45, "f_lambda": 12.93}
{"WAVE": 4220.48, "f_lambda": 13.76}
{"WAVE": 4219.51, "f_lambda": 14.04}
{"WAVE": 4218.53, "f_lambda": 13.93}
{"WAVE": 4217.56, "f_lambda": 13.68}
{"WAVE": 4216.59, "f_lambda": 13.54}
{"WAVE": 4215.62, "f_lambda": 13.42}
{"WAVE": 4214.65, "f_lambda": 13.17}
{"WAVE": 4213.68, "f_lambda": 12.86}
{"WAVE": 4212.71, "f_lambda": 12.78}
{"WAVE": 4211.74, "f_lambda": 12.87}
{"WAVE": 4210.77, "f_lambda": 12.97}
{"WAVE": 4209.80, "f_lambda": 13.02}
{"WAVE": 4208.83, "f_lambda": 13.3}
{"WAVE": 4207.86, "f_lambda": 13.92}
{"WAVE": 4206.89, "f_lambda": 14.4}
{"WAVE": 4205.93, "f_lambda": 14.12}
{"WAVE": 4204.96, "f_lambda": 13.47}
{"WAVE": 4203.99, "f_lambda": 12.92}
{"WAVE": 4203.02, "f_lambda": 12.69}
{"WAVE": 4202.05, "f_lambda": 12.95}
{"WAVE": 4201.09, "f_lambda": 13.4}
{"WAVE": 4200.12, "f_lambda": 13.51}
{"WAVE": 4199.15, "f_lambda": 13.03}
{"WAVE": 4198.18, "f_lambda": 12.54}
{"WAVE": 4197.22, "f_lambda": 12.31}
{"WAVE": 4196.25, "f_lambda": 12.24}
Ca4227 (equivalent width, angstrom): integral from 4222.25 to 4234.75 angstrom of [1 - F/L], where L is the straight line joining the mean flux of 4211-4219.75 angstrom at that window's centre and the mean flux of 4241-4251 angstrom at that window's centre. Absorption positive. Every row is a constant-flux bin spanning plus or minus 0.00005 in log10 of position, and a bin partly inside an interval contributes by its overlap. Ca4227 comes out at 1.28 angstrom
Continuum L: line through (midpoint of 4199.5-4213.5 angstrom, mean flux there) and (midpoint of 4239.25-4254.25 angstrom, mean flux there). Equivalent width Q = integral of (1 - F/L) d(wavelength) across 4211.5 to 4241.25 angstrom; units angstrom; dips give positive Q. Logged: 1.9 angstrom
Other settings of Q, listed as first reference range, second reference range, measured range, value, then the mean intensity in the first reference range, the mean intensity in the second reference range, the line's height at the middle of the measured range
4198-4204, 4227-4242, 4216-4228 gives 0.2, 13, 12.2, 12.5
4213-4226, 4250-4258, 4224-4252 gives 0.1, 12.6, 12.5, 12.6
